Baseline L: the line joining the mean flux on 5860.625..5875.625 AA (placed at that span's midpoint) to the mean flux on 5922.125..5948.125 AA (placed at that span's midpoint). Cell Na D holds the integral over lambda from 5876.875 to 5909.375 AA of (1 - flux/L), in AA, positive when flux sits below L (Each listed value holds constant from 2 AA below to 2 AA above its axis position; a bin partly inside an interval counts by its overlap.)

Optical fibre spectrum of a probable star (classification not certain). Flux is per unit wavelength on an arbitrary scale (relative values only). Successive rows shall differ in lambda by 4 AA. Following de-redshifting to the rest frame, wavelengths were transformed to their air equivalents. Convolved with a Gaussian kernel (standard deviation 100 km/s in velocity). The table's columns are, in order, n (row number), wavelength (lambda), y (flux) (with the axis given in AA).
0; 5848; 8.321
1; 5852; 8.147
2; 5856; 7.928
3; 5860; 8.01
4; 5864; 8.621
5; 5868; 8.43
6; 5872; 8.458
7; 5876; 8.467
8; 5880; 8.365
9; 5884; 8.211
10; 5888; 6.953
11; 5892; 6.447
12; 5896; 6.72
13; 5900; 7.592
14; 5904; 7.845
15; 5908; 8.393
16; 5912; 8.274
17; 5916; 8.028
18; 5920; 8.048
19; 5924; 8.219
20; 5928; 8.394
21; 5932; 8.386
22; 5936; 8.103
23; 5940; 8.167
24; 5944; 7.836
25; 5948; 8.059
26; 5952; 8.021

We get 3.0 AA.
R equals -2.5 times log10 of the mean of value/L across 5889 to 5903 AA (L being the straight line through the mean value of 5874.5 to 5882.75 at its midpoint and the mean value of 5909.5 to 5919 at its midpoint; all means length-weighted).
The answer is 0.183 mag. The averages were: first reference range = 8.39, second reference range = 8.15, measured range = 6.99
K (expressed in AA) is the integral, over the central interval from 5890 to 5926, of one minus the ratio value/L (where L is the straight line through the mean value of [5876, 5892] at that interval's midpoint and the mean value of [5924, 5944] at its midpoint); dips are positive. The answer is 1.1 AA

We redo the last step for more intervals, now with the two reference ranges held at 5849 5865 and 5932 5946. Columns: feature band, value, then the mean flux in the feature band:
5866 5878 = -0.45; 8.45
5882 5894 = 1.37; 7.2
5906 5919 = -0.17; 8.22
